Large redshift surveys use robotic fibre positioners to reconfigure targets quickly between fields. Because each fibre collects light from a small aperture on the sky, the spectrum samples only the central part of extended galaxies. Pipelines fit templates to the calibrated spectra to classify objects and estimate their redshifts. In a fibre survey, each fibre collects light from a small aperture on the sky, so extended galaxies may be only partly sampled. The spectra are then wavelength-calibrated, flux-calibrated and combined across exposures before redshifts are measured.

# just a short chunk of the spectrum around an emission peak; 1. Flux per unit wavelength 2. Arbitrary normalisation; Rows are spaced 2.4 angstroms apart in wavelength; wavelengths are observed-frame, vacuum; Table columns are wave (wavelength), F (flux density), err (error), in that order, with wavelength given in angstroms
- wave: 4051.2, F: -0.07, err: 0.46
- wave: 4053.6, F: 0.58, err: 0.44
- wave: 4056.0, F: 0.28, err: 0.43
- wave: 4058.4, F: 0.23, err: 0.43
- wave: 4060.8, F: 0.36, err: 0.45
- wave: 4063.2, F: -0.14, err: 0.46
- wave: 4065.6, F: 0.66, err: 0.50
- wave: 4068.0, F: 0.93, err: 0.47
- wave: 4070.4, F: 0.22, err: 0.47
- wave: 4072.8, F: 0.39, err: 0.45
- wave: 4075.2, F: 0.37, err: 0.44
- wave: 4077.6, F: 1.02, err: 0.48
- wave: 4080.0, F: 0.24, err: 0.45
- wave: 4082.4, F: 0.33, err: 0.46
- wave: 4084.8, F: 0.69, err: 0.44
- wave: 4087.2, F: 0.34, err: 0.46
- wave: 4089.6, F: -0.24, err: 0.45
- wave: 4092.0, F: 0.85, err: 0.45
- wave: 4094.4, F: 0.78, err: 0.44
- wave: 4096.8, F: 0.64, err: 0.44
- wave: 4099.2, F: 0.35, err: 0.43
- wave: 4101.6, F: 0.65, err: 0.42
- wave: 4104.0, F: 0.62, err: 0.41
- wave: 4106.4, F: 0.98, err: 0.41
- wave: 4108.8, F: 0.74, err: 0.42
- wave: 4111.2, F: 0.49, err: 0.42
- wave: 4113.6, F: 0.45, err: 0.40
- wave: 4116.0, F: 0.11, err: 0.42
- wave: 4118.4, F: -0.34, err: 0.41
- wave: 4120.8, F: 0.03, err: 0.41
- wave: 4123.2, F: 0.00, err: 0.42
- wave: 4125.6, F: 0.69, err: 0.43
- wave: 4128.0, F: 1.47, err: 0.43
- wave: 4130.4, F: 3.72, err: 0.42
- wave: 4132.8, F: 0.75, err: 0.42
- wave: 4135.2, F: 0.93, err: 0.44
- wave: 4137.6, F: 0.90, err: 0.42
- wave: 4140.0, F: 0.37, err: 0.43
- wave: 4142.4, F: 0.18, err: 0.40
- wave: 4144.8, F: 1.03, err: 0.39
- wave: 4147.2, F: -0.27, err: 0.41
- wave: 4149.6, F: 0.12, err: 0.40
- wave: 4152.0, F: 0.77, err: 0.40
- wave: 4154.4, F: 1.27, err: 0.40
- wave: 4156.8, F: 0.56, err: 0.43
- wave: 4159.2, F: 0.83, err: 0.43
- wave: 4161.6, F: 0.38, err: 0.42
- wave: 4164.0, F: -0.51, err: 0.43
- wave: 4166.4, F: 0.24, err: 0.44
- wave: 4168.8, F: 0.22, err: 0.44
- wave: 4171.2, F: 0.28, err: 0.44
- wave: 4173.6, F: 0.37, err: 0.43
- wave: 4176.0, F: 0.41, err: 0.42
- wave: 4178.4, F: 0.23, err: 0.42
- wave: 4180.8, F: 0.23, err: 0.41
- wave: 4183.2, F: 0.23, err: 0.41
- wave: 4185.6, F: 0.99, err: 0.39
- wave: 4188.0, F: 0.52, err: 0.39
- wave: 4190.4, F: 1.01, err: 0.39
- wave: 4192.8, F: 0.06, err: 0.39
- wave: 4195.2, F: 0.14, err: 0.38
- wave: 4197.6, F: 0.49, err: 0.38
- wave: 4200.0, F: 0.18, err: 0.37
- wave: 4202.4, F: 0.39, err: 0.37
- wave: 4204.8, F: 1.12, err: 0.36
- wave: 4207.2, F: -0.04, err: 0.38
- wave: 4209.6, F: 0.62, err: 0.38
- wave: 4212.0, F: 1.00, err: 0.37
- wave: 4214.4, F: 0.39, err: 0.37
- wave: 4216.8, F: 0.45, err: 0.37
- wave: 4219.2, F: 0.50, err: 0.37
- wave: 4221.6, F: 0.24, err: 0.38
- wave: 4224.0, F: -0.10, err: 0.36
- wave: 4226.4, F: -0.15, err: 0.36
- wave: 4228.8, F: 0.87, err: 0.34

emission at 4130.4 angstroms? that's [O II] 3727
